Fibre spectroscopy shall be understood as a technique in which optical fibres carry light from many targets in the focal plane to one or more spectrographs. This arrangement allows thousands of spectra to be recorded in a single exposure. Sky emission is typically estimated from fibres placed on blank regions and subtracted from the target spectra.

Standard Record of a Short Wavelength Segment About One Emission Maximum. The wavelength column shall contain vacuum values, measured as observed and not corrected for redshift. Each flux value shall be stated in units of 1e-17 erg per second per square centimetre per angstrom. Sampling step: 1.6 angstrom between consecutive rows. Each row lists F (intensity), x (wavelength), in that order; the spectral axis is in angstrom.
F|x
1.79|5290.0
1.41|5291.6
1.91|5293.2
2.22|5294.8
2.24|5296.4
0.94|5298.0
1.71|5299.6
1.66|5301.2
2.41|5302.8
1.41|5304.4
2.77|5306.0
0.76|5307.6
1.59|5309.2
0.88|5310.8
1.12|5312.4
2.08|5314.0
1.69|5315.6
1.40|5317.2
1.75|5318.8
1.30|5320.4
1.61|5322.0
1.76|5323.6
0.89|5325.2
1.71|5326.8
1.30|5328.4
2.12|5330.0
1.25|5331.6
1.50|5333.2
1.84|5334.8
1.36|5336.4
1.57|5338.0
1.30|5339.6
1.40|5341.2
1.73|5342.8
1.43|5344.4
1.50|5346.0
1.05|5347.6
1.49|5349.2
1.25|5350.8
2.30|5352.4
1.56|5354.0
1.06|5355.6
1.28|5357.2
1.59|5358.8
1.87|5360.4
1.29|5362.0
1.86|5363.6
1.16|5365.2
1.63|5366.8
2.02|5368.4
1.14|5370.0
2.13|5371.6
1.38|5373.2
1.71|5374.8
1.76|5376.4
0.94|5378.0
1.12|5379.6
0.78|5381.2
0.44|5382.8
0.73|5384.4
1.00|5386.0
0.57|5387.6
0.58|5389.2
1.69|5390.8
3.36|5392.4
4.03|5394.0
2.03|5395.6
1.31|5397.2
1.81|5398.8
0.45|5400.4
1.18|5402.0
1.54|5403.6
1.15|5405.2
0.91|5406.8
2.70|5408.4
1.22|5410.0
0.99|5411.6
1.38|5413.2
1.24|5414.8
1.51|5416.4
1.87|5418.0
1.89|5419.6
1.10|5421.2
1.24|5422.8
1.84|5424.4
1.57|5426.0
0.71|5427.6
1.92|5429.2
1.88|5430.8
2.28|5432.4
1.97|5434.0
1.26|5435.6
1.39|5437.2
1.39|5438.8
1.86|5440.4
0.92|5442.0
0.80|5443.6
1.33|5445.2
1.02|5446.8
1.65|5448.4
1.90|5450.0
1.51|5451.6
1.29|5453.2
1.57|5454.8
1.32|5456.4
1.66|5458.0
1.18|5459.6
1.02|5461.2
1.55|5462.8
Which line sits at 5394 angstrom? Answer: Hbeta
